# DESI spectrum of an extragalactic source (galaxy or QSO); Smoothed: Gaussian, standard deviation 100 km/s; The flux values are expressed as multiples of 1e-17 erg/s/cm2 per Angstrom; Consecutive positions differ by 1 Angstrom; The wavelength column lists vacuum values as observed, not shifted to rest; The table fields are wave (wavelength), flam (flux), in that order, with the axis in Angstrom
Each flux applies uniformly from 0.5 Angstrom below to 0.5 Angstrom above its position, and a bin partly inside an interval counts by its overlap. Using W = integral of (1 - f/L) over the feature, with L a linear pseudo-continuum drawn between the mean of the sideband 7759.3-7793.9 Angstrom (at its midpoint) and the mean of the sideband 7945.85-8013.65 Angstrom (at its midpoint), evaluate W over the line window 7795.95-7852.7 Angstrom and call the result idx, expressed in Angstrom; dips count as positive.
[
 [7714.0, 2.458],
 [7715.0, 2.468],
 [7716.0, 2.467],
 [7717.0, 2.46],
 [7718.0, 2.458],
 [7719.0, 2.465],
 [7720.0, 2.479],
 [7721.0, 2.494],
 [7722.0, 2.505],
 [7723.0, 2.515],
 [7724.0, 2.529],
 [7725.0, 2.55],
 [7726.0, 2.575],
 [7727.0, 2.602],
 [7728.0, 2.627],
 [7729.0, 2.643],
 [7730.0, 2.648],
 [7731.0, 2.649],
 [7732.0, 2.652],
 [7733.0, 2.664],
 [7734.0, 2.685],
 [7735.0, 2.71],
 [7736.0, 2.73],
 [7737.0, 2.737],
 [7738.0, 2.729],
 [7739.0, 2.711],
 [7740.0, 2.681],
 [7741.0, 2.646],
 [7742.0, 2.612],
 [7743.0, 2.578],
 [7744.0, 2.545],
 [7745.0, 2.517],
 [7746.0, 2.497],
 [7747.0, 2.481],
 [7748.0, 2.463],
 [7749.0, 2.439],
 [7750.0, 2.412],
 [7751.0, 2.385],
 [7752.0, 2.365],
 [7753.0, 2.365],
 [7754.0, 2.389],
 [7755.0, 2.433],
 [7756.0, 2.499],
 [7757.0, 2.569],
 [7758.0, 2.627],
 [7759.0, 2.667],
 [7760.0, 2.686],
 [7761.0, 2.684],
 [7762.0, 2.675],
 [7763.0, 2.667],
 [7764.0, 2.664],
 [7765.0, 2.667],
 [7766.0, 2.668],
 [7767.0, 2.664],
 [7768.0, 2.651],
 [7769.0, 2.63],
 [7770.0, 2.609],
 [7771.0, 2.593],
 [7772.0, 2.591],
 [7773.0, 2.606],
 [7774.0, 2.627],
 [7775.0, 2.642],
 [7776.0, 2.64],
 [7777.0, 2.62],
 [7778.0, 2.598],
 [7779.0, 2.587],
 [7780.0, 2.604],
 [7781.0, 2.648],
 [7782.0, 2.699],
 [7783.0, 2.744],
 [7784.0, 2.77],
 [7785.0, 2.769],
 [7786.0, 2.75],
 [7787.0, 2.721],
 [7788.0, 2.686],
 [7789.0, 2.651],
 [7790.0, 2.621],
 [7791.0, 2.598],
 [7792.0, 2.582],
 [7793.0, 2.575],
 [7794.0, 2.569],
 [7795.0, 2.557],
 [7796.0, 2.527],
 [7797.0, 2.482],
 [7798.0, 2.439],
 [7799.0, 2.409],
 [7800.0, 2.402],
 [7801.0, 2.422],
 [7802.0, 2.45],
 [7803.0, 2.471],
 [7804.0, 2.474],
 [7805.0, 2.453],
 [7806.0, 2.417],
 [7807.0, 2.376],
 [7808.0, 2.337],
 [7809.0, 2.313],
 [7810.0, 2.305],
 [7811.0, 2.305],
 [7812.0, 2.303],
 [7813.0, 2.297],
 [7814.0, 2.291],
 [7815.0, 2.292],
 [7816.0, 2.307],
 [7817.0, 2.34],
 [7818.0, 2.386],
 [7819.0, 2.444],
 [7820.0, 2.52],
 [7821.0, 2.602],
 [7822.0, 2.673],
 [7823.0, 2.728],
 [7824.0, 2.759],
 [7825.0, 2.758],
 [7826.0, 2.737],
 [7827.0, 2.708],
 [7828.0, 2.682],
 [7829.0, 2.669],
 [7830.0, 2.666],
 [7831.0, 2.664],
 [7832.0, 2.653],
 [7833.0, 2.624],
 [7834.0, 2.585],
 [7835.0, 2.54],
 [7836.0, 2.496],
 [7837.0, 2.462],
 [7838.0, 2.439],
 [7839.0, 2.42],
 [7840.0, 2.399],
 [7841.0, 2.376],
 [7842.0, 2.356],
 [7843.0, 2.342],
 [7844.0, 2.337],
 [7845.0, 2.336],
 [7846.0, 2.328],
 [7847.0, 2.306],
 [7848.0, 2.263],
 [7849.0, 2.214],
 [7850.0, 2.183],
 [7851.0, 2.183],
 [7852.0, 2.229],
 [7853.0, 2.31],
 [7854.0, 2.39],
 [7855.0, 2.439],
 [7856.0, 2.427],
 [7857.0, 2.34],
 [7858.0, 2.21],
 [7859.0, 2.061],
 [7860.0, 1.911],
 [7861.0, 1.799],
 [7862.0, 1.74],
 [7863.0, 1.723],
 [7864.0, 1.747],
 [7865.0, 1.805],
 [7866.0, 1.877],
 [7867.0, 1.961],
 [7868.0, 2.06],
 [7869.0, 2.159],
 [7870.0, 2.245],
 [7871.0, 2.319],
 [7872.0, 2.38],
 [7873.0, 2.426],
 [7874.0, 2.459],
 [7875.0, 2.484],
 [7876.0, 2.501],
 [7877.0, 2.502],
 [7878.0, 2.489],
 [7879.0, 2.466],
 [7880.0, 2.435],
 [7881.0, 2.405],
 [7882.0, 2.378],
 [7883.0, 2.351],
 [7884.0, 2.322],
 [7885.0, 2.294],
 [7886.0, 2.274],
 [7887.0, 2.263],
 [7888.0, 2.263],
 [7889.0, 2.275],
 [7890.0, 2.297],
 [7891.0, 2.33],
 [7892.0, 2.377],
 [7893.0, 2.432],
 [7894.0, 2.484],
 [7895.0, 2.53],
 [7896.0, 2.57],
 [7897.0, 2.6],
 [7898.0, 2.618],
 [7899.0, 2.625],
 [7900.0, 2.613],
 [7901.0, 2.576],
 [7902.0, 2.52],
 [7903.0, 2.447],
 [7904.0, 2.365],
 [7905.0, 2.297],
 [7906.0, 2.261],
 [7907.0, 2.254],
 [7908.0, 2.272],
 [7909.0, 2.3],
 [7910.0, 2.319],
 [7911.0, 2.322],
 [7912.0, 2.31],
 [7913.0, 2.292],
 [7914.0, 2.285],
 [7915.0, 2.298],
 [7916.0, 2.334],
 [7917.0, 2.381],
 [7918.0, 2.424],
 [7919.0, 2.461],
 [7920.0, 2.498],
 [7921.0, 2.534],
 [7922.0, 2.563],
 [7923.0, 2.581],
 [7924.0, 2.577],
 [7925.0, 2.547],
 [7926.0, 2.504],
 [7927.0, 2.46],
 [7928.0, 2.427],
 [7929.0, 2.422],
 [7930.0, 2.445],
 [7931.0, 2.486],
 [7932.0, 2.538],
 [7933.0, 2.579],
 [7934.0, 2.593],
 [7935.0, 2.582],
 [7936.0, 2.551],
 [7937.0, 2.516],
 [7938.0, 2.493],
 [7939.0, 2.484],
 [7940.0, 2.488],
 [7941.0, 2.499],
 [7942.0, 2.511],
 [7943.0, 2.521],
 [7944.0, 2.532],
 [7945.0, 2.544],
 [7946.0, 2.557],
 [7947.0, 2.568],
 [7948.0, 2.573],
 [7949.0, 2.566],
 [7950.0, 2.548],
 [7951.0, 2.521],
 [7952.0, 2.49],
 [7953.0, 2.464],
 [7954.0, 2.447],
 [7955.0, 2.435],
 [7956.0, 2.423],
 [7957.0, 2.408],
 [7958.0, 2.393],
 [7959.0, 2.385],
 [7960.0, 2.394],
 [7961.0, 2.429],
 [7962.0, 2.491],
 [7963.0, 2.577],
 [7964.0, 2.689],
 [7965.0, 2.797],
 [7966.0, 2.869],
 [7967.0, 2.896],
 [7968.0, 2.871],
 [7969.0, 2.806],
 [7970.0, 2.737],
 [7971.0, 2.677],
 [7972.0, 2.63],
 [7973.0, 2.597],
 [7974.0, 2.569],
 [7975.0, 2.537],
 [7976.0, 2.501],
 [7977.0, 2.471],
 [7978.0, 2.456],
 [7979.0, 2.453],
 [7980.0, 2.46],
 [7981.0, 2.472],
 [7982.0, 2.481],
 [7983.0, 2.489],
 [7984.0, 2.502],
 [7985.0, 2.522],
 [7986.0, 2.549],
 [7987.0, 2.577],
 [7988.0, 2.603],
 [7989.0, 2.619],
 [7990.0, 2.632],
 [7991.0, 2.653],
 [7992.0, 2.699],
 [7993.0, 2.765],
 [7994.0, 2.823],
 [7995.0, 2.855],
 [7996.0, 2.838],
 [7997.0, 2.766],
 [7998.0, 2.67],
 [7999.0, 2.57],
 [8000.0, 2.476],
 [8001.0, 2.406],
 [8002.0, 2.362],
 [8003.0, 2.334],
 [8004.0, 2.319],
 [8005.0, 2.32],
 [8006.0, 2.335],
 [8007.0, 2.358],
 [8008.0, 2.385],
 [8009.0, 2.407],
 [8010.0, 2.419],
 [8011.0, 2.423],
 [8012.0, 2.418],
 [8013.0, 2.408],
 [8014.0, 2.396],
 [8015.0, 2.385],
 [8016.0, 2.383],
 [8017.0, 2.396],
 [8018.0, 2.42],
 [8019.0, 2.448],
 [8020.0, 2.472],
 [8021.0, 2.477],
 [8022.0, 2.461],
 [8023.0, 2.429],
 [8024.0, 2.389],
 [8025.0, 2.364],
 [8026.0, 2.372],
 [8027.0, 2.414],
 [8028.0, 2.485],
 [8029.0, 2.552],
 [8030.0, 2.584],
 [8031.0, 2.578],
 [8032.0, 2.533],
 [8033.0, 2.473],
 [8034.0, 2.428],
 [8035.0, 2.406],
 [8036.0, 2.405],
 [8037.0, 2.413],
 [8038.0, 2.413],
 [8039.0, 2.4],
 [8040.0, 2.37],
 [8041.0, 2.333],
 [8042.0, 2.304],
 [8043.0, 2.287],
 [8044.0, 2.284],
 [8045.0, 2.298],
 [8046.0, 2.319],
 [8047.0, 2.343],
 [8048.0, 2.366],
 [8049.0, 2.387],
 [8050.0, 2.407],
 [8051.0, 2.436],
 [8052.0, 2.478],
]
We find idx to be 3.9 Angstrom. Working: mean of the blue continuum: 2.65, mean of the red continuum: 2.55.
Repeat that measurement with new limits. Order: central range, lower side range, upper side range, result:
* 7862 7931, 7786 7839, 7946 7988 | 4.9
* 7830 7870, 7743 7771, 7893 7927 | 3.7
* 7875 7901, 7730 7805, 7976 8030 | 1.1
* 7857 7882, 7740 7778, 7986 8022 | 3.6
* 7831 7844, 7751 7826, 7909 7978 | 0.3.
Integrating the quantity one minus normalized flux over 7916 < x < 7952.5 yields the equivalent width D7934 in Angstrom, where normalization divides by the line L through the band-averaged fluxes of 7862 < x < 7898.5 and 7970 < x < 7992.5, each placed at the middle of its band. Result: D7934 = -1.1 Angstrom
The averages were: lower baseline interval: 2.3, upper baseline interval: 2.56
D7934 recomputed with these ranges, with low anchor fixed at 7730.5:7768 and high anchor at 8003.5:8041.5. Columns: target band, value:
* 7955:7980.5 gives -1.28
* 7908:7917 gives 0.65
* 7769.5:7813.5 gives 0.39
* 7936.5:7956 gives -0.34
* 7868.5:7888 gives 1.06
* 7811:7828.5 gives 0.23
